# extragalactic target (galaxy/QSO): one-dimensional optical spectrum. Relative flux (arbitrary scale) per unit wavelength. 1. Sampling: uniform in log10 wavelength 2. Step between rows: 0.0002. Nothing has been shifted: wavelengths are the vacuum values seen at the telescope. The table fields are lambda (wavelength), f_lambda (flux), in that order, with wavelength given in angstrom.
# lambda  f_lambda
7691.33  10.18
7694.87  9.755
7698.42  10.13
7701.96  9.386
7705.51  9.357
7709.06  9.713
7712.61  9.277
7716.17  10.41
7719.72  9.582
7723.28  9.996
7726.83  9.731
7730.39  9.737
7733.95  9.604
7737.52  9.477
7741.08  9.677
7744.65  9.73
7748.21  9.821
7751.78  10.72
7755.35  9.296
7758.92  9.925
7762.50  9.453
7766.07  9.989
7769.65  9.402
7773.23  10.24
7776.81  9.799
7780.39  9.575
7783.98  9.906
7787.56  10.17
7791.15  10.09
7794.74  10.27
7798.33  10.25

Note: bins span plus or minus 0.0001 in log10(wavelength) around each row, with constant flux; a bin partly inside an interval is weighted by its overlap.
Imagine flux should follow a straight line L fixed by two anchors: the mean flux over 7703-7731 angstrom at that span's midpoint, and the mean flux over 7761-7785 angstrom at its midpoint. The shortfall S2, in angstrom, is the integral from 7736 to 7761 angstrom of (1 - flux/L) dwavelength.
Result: -0.2 angstrom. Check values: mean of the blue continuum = 9.72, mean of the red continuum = 9.76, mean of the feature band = 9.81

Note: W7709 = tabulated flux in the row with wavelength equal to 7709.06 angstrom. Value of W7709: 9.713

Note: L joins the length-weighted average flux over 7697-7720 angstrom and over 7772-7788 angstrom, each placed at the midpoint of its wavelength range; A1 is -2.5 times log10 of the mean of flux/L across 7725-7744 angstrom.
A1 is 0.01 mag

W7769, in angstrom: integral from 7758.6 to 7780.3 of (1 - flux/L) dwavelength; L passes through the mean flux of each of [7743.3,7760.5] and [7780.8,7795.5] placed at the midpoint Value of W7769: 0.4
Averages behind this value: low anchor 9.91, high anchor 10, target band 9.77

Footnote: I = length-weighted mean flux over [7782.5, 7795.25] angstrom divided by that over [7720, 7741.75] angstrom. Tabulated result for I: 1.0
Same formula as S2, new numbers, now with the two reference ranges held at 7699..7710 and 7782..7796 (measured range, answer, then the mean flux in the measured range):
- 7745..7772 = 0.24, 9.81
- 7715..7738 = -0.26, 9.79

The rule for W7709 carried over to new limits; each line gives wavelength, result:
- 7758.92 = 9.925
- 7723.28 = 9.996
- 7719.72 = 9.582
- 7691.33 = 10.18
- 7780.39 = 9.575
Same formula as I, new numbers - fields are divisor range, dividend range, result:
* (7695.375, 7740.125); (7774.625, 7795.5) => 1.03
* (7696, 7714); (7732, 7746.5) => 1.00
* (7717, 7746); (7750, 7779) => 1.01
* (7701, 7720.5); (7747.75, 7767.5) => 1.02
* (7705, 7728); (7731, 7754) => 1.01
